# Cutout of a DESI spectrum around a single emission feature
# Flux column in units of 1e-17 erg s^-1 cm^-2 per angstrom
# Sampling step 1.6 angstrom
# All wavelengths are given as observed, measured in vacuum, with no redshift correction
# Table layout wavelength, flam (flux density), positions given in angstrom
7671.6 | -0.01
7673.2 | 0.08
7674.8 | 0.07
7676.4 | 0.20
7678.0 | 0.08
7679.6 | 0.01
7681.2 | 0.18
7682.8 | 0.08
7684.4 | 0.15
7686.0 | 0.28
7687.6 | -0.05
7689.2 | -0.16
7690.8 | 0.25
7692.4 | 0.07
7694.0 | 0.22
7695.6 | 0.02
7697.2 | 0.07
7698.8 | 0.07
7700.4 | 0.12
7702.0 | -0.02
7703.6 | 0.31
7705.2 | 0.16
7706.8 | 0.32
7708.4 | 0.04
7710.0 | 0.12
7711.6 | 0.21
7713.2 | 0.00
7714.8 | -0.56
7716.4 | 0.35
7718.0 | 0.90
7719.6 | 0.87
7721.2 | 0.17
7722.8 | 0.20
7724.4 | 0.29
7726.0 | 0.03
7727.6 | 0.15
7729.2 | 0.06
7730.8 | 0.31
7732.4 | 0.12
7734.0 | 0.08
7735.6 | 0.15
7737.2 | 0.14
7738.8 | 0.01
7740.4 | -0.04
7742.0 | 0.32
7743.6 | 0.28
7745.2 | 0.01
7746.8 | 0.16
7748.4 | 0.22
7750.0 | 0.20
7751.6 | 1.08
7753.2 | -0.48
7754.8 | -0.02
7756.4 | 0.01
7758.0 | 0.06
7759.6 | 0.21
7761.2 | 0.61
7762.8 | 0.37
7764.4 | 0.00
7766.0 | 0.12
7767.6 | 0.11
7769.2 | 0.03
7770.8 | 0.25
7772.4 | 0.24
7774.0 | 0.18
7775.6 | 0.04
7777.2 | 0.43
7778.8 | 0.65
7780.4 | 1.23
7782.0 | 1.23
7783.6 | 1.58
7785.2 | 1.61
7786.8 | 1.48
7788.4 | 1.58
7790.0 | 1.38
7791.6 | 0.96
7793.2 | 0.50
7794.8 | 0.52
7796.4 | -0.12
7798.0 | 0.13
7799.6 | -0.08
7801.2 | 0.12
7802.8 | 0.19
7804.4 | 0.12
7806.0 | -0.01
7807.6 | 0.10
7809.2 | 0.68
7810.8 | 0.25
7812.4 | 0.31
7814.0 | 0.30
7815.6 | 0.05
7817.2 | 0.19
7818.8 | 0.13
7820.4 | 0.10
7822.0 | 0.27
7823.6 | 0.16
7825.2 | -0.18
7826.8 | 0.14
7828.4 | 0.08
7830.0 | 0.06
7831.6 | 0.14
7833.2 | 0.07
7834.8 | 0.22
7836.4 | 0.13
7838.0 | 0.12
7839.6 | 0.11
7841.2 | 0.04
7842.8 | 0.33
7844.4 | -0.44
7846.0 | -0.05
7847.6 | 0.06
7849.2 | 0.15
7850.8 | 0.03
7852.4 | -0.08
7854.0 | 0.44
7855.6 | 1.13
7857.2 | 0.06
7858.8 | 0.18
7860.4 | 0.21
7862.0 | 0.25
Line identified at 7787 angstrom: [O II] 3727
